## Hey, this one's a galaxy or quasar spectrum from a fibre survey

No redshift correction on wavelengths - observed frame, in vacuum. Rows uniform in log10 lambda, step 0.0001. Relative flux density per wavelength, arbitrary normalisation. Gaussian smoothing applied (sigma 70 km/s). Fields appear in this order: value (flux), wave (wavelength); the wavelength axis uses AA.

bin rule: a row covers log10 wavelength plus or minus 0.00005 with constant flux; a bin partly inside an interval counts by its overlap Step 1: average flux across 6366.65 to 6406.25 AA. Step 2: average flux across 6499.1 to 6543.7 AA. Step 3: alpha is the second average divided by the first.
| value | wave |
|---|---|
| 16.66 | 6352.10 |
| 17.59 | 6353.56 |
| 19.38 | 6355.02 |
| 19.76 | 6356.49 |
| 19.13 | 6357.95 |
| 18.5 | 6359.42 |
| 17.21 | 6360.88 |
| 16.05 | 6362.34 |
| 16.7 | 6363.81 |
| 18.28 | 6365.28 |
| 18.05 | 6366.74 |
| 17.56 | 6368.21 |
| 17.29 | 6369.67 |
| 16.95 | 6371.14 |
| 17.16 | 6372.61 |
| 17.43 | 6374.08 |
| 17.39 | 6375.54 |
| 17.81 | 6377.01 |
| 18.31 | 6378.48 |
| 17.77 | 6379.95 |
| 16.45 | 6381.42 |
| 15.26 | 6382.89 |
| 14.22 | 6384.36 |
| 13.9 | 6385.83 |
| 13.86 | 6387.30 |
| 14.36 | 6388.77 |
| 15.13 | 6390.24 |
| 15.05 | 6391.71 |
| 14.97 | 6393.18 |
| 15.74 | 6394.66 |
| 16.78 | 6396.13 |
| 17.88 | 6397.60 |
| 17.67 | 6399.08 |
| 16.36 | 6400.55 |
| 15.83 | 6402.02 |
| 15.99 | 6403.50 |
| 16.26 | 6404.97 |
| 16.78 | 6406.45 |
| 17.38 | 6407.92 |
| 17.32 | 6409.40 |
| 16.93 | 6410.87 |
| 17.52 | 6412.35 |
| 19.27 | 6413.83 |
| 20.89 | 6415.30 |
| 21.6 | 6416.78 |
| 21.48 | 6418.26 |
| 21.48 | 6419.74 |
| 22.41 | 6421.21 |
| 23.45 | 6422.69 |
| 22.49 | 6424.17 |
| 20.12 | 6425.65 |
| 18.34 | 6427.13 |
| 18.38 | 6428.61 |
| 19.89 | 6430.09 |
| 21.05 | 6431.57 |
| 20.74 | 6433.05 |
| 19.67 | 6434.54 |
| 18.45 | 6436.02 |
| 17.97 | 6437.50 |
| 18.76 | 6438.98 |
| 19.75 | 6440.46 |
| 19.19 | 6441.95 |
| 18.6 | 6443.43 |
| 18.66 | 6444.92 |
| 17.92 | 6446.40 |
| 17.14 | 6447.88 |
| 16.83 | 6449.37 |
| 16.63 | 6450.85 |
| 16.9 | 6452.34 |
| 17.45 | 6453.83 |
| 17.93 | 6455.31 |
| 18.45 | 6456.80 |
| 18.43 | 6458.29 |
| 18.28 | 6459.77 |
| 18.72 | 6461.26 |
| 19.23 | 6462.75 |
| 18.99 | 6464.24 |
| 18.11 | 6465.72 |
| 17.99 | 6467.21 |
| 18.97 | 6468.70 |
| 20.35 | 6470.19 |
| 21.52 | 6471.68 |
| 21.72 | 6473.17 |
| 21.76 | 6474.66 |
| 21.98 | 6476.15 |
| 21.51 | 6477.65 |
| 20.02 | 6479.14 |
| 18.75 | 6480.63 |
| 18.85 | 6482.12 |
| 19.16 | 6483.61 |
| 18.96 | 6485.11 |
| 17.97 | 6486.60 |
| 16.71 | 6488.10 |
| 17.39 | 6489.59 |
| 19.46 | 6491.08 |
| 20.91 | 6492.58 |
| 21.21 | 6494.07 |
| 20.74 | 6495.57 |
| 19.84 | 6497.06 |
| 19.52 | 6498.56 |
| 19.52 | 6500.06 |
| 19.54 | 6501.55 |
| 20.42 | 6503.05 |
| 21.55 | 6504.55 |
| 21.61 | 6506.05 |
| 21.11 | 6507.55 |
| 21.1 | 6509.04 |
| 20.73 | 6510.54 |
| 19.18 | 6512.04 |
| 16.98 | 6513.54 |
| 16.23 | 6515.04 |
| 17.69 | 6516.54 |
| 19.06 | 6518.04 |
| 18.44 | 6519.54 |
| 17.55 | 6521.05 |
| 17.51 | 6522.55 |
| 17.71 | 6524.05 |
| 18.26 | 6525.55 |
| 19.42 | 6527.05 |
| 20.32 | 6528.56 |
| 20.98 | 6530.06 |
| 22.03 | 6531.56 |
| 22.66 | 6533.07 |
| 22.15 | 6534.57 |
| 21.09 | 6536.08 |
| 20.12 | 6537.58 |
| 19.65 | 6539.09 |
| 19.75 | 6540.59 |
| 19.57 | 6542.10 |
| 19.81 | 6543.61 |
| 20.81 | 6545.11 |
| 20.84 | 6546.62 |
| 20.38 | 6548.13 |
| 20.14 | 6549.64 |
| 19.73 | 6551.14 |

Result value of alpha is 1.2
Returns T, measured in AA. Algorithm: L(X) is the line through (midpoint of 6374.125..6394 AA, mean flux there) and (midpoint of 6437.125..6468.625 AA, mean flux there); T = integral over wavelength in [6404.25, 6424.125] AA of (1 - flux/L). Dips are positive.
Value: -3.2 AA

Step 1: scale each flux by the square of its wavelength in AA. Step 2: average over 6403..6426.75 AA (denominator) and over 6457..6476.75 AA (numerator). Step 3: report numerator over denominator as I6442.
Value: 1.0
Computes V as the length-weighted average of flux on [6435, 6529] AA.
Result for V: 19.1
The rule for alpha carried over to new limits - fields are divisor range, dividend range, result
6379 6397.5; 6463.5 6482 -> 1.30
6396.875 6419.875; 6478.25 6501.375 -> 1.07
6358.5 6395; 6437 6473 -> 1.12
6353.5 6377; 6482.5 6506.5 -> 1.10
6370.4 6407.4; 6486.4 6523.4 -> 1.19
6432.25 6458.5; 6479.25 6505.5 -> 1.06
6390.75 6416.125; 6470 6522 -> 1.16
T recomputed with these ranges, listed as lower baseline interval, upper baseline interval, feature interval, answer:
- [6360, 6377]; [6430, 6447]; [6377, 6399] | 2.5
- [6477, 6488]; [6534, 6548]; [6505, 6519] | 0.3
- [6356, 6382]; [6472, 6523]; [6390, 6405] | 1.6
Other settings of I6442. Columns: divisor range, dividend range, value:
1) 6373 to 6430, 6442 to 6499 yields 1.10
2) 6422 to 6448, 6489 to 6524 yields 1.02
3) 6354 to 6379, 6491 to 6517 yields 1.16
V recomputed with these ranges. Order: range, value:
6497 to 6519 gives 19.6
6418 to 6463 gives 19.2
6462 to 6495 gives 19.6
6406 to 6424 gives 19.9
